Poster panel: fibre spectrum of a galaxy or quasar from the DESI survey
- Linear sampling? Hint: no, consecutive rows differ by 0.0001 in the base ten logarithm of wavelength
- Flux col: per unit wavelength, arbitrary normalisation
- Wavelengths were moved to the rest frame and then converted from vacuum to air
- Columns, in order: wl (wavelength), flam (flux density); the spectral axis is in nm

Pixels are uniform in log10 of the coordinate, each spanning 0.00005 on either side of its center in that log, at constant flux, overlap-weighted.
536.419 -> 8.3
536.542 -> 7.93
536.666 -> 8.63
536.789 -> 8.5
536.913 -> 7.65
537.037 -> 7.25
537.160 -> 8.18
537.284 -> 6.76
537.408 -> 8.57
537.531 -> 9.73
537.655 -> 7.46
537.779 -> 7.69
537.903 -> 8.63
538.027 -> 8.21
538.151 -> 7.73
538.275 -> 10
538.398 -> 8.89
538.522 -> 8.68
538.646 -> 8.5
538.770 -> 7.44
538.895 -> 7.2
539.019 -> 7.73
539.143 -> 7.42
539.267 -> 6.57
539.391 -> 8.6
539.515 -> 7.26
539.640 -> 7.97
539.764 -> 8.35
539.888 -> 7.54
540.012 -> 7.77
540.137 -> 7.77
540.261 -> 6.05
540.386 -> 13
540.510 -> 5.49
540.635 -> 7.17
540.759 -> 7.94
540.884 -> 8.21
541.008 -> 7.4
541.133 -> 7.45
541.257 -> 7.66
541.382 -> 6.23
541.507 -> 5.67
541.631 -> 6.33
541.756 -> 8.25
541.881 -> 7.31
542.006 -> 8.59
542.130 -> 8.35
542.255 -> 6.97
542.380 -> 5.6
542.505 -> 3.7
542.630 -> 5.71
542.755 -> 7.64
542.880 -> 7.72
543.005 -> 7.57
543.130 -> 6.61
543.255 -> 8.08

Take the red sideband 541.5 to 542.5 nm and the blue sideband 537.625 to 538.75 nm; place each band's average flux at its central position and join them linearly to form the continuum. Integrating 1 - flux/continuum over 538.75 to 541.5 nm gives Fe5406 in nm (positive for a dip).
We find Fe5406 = 0.03 nm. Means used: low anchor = 8.41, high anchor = 7.02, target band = 7.61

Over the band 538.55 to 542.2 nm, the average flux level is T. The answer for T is 7.64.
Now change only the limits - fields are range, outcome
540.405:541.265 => 7.6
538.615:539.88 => 7.68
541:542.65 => 6.81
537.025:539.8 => 8.05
